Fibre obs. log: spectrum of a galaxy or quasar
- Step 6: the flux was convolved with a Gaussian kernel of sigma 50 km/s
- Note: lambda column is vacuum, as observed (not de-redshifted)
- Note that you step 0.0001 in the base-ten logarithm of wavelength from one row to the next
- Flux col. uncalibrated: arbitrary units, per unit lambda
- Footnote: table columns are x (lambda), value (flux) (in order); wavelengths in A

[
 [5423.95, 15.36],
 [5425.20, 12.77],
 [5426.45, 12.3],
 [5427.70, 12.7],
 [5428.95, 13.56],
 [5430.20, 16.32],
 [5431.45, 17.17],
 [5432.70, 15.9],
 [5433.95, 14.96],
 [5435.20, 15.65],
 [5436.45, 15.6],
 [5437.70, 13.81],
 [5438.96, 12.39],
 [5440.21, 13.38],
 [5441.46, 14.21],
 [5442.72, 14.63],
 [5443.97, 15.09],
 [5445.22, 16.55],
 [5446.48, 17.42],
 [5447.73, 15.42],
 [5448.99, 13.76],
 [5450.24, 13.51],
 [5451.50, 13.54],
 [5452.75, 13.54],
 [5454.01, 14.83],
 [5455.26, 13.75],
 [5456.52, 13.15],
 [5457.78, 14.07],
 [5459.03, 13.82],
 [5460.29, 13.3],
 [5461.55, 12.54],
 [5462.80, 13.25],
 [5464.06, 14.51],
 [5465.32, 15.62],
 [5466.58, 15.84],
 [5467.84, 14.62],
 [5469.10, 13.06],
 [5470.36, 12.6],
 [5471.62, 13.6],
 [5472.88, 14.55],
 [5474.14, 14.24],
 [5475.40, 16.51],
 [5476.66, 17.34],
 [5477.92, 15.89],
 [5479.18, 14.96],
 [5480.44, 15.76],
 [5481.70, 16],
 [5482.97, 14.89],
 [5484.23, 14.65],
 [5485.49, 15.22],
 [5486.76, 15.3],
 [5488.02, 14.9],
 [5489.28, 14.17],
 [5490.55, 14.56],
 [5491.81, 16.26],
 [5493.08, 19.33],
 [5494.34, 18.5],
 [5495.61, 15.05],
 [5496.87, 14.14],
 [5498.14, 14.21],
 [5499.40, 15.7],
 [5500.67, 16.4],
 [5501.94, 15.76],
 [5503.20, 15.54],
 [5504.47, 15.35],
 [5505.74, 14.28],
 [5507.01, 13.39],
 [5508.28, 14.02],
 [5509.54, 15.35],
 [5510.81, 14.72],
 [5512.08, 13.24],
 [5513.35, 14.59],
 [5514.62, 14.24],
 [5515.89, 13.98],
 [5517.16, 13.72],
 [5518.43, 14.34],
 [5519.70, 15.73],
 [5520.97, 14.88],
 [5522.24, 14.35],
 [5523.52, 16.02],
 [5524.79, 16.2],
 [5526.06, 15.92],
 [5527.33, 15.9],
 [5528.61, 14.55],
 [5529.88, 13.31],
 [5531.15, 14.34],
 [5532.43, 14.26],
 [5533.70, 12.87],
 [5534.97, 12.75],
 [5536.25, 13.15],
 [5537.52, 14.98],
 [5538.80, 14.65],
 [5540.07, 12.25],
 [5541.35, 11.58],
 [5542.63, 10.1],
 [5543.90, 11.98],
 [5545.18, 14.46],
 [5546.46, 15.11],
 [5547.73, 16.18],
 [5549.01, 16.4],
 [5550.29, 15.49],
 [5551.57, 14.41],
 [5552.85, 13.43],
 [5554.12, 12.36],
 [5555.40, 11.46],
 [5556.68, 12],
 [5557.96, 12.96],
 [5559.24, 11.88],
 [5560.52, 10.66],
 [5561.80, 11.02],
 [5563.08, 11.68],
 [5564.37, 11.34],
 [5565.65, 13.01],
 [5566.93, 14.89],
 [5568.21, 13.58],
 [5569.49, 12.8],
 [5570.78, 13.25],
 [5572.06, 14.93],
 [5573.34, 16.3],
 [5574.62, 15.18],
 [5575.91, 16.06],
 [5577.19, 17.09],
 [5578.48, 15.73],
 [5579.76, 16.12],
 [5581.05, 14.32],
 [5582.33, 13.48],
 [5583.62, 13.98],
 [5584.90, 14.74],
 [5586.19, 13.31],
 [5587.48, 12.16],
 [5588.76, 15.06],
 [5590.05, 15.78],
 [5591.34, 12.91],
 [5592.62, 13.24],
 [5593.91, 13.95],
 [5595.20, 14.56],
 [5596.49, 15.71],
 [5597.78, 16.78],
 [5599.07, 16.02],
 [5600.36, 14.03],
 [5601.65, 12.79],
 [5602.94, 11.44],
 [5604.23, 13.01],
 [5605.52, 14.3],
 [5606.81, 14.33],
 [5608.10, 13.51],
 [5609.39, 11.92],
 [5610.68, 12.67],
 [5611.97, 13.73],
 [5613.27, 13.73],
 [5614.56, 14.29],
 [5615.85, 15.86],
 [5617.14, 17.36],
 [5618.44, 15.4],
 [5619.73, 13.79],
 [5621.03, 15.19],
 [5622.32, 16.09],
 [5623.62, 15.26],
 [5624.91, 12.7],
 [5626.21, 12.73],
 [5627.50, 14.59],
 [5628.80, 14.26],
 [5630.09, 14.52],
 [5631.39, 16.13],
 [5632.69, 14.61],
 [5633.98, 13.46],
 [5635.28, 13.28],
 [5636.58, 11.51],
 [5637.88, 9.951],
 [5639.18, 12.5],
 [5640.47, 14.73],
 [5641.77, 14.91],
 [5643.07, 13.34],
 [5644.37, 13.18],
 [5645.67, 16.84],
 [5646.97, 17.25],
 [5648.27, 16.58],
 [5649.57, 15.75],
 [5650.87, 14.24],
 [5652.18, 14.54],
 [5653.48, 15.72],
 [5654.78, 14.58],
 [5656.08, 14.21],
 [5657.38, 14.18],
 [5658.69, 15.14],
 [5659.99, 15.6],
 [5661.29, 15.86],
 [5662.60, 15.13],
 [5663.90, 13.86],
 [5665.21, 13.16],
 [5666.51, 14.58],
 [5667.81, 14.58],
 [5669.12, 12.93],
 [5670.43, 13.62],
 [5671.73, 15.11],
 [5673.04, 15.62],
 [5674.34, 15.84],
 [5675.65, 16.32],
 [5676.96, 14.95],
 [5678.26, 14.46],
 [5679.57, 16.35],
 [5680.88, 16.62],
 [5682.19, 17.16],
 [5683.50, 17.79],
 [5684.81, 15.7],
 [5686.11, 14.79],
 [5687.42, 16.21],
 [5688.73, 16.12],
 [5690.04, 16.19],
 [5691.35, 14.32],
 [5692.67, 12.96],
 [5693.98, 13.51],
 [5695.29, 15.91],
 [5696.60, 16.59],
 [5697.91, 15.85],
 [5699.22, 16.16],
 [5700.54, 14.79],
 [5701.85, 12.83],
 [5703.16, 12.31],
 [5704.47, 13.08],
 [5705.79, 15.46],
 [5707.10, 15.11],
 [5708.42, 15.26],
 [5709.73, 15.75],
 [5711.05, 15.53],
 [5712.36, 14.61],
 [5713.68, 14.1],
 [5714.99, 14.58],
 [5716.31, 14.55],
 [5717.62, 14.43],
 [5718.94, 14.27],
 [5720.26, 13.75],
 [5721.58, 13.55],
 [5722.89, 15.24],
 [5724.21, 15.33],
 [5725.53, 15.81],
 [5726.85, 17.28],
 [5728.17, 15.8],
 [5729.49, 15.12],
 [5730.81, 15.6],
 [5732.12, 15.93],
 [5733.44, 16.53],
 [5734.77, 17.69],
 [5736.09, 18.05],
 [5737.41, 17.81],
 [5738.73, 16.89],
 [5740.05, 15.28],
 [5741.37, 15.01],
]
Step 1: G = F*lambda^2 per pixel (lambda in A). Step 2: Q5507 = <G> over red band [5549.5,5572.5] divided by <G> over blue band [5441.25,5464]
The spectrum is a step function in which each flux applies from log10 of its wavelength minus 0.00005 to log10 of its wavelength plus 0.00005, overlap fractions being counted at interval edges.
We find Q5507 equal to 0.94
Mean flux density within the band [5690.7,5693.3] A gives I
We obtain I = 13.6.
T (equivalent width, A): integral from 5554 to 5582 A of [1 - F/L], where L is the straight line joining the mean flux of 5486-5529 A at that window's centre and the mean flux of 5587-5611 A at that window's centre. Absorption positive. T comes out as 1.43 A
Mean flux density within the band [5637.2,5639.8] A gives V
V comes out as 11.2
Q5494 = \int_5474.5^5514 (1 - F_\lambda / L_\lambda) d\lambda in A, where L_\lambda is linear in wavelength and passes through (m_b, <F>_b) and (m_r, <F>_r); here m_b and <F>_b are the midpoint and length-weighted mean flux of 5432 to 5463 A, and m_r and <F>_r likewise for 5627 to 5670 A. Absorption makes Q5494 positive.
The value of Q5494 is -2.7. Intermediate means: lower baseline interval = 14.3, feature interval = 15.3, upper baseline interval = 14.4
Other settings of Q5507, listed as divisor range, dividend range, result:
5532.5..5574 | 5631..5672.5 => 1.12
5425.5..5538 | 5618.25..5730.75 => 1.08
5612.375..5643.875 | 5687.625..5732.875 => 1.09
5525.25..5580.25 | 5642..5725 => 1.14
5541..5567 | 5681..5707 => 1.23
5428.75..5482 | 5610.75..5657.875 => 1.05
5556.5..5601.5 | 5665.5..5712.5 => 1.12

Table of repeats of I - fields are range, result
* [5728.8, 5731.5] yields 15.4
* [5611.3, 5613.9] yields 13.7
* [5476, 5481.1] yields 16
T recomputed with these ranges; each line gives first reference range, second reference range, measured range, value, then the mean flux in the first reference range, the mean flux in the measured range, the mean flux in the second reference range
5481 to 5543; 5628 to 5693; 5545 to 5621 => 3.7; 14.7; 14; 14.8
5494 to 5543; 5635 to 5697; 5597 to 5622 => 0.8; 14.5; 14.3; 14.9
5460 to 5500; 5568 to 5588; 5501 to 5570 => 4.4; 15.1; 13.9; 14.6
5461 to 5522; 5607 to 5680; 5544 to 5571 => 2.8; 14.9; 13.2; 14.5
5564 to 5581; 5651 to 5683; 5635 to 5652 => 0.8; 14.7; 14.2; 15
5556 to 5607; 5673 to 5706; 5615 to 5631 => -0.4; 13.9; 14.8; 15.3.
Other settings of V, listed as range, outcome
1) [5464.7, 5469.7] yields 14.8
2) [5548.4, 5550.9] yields 15.9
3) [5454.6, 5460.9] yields 13.6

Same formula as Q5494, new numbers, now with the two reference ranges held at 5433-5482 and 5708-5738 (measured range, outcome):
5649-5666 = 0.56 A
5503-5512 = 0.12 A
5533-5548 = 1.59 A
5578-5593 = 0.77 A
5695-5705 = 0.49 A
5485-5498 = -0.91 A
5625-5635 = 0.64 A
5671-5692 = -0.67 A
